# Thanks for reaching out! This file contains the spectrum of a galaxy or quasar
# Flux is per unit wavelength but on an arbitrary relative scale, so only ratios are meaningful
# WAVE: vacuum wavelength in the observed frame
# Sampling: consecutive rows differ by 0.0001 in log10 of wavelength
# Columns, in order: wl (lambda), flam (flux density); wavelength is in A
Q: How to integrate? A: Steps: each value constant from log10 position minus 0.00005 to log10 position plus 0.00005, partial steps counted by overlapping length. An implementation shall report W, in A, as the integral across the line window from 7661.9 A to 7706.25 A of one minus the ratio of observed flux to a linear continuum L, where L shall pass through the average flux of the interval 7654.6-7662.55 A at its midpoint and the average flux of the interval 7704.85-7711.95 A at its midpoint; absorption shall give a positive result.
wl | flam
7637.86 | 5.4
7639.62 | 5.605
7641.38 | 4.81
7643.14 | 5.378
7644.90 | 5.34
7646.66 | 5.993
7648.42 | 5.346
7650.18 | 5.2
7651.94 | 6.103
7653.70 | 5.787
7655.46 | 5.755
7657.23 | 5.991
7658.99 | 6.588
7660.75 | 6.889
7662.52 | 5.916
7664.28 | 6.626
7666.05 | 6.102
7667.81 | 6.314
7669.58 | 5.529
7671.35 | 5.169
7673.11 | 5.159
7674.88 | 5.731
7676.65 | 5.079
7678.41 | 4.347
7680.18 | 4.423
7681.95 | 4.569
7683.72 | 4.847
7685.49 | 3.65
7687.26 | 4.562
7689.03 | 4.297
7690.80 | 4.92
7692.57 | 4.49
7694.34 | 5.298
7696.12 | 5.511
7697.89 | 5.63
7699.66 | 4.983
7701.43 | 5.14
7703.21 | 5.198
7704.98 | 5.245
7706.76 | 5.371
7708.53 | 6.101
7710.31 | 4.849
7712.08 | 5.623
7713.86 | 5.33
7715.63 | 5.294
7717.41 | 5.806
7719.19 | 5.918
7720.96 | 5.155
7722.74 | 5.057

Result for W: 5.3 A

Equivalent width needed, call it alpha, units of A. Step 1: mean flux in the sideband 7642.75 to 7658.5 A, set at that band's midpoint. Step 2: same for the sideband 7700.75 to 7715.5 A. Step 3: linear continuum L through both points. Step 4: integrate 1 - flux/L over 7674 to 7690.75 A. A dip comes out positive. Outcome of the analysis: 2.68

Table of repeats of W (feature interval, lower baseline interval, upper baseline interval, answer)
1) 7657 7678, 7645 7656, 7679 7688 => -3.6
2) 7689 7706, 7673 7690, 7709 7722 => -0.3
